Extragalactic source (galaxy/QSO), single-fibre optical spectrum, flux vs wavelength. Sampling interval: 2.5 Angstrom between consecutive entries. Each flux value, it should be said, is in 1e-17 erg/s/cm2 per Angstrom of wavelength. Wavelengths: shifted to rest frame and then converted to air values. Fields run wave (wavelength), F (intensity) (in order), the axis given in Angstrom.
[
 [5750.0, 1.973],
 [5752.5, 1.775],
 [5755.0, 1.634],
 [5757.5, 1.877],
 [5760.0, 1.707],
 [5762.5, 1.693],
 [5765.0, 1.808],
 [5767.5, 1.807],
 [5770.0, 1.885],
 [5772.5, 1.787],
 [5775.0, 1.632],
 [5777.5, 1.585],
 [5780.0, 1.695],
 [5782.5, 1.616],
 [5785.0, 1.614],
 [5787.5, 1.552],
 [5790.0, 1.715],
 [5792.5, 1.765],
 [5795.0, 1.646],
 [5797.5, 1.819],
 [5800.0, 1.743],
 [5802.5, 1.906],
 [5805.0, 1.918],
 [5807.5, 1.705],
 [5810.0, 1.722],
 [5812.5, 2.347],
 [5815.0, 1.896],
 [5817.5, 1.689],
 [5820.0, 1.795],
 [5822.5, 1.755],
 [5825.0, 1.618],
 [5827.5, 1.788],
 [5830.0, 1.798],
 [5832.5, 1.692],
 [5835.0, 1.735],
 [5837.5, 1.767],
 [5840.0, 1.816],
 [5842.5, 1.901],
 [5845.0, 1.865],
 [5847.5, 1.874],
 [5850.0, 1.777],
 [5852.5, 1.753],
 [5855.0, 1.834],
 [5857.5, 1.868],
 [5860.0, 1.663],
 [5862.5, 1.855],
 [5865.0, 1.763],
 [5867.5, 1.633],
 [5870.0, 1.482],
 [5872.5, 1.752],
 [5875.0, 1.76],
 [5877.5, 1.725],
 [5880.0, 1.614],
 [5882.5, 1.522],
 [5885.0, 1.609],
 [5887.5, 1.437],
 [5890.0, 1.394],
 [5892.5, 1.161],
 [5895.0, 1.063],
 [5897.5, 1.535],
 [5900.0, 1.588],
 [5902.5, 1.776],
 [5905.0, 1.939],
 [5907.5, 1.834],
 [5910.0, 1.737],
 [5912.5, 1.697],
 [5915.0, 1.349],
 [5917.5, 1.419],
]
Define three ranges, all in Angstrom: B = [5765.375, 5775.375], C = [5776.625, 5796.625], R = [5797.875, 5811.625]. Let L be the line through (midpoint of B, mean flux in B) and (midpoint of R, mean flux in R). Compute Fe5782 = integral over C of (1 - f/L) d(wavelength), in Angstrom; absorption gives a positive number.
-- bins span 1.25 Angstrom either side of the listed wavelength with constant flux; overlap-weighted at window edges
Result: 1.7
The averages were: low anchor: 1.79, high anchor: 1.82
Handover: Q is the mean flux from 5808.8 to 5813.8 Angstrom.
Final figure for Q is 2.04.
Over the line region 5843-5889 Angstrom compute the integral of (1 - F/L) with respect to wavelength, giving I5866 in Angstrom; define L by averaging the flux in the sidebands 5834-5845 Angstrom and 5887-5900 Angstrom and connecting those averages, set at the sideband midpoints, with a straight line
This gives -3.90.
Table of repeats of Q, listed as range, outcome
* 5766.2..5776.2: 1.78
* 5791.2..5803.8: 1.78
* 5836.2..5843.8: 1.83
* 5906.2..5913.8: 1.75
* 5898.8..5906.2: 1.77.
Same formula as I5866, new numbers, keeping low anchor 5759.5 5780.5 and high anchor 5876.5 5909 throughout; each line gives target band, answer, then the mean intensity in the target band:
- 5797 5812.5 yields -1.5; 1.85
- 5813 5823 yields -1.0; 1.83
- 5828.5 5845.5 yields -1.6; 1.79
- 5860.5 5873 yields -0.8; 1.69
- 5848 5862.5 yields -1.6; 1.79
